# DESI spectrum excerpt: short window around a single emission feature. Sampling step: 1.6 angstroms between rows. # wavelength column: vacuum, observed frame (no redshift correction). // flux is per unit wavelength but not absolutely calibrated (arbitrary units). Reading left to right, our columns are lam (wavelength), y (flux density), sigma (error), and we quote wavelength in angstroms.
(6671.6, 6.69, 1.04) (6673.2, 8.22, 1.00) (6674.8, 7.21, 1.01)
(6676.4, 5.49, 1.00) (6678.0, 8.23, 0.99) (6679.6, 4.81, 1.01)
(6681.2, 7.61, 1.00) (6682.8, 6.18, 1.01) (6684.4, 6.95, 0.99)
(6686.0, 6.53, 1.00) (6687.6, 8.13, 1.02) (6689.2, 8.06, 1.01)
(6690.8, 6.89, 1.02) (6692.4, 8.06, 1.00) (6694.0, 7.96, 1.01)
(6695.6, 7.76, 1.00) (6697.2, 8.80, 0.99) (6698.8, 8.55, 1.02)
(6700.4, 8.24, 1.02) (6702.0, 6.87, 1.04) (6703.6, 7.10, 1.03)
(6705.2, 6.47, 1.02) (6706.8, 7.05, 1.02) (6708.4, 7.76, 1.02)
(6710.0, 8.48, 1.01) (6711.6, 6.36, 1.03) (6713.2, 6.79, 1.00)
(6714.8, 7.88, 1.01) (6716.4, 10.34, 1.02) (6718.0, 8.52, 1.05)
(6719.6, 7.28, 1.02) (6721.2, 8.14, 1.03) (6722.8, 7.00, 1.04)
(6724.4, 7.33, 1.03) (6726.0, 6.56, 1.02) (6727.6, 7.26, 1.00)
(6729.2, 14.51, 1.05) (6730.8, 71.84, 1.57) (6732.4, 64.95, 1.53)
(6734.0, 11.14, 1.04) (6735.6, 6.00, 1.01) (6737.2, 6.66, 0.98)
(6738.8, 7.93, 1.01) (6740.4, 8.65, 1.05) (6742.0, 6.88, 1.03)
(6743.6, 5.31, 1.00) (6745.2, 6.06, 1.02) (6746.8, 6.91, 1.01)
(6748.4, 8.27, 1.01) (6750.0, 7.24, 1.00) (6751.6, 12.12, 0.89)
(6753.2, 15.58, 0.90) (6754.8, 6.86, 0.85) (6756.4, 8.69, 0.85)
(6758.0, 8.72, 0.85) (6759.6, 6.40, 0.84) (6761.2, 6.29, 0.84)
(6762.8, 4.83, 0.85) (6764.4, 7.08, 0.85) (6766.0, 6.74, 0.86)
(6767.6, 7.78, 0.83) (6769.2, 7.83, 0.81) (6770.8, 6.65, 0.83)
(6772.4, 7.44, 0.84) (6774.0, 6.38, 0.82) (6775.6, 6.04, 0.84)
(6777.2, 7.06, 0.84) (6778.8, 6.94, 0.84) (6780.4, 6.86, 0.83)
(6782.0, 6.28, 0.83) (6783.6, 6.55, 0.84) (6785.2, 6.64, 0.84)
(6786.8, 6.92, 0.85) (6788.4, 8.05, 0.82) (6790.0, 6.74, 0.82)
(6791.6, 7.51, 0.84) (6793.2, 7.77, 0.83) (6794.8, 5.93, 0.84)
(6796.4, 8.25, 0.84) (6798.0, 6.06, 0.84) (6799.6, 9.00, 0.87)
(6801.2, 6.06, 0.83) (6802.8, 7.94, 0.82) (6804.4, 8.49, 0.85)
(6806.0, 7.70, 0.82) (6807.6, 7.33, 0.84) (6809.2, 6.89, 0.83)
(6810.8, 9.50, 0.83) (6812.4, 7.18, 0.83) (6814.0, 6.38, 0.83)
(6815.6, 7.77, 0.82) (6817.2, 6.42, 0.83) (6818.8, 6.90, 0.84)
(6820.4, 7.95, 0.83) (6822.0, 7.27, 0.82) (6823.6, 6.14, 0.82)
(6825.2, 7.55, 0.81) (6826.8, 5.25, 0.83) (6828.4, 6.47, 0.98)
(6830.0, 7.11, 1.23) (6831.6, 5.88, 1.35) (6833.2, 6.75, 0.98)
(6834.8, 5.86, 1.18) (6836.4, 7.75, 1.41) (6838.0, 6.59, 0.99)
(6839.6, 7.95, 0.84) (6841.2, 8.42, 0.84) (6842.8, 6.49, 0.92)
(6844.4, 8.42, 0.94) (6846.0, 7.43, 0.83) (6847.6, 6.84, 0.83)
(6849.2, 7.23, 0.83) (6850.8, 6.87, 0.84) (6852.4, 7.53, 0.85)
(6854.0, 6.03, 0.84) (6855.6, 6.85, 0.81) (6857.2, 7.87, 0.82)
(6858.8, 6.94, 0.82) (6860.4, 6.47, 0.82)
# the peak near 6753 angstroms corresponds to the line [N II]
